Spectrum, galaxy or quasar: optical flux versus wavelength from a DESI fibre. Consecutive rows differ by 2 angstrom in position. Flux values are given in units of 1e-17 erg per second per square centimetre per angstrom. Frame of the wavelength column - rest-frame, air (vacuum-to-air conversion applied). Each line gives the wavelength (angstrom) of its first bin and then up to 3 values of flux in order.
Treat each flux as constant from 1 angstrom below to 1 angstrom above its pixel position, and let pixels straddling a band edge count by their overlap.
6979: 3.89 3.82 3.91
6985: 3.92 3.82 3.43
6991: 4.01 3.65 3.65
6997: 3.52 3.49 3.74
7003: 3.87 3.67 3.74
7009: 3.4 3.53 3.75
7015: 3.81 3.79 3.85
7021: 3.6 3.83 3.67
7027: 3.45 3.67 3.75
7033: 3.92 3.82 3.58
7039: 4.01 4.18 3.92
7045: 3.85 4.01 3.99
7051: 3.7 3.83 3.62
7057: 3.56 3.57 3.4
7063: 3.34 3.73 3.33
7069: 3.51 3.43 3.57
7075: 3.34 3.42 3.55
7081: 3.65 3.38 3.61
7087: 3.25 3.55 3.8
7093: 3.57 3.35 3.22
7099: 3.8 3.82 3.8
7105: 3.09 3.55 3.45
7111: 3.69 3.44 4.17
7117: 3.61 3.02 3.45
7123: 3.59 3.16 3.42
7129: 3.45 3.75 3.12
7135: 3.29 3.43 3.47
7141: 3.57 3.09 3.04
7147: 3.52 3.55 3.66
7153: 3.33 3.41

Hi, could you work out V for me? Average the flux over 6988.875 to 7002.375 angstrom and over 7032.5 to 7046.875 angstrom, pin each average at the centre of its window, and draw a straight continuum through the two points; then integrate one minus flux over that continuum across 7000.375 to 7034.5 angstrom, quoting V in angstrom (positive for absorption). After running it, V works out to 0.6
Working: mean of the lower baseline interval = 3.66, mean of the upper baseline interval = 3.9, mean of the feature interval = 3.71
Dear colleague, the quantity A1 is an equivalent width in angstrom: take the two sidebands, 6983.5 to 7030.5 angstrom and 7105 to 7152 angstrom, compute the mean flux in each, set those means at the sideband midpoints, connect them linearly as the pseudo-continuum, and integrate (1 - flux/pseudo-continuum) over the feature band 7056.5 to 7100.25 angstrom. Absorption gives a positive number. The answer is 0.6 angstrom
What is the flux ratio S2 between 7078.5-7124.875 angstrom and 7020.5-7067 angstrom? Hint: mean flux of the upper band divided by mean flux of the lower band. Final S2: 0.95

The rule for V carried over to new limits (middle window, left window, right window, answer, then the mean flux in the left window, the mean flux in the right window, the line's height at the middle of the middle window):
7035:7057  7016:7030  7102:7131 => -1.24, 3.69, 3.5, 3.65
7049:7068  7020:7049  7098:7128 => 0.72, 3.81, 3.54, 3.73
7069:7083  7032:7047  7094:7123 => 0.84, 3.9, 3.53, 3.71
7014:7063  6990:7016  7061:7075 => -2.66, 3.68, 3.47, 3.56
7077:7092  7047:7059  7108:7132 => 0.44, 3.75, 3.52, 3.64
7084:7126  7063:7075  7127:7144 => -1.05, 3.48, 3.4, 3.44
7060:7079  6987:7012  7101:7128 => 0.56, 3.65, 3.51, 3.56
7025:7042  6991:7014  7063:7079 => -1.04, 3.65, 3.47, 3.57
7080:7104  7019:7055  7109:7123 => 0.43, 3.81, 3.56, 3.63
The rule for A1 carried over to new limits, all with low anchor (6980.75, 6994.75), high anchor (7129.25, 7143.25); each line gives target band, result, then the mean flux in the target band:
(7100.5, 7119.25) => -0.56 angstrom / 3.58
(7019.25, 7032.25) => 0.04 angstrom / 3.68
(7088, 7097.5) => 0.02 angstrom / 3.51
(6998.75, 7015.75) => 0.29 angstrom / 3.67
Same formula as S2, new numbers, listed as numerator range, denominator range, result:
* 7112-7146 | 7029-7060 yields 0.90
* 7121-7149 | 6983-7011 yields 0.92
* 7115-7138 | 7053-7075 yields 0.97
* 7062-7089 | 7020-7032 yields 0.95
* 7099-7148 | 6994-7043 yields 0.93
